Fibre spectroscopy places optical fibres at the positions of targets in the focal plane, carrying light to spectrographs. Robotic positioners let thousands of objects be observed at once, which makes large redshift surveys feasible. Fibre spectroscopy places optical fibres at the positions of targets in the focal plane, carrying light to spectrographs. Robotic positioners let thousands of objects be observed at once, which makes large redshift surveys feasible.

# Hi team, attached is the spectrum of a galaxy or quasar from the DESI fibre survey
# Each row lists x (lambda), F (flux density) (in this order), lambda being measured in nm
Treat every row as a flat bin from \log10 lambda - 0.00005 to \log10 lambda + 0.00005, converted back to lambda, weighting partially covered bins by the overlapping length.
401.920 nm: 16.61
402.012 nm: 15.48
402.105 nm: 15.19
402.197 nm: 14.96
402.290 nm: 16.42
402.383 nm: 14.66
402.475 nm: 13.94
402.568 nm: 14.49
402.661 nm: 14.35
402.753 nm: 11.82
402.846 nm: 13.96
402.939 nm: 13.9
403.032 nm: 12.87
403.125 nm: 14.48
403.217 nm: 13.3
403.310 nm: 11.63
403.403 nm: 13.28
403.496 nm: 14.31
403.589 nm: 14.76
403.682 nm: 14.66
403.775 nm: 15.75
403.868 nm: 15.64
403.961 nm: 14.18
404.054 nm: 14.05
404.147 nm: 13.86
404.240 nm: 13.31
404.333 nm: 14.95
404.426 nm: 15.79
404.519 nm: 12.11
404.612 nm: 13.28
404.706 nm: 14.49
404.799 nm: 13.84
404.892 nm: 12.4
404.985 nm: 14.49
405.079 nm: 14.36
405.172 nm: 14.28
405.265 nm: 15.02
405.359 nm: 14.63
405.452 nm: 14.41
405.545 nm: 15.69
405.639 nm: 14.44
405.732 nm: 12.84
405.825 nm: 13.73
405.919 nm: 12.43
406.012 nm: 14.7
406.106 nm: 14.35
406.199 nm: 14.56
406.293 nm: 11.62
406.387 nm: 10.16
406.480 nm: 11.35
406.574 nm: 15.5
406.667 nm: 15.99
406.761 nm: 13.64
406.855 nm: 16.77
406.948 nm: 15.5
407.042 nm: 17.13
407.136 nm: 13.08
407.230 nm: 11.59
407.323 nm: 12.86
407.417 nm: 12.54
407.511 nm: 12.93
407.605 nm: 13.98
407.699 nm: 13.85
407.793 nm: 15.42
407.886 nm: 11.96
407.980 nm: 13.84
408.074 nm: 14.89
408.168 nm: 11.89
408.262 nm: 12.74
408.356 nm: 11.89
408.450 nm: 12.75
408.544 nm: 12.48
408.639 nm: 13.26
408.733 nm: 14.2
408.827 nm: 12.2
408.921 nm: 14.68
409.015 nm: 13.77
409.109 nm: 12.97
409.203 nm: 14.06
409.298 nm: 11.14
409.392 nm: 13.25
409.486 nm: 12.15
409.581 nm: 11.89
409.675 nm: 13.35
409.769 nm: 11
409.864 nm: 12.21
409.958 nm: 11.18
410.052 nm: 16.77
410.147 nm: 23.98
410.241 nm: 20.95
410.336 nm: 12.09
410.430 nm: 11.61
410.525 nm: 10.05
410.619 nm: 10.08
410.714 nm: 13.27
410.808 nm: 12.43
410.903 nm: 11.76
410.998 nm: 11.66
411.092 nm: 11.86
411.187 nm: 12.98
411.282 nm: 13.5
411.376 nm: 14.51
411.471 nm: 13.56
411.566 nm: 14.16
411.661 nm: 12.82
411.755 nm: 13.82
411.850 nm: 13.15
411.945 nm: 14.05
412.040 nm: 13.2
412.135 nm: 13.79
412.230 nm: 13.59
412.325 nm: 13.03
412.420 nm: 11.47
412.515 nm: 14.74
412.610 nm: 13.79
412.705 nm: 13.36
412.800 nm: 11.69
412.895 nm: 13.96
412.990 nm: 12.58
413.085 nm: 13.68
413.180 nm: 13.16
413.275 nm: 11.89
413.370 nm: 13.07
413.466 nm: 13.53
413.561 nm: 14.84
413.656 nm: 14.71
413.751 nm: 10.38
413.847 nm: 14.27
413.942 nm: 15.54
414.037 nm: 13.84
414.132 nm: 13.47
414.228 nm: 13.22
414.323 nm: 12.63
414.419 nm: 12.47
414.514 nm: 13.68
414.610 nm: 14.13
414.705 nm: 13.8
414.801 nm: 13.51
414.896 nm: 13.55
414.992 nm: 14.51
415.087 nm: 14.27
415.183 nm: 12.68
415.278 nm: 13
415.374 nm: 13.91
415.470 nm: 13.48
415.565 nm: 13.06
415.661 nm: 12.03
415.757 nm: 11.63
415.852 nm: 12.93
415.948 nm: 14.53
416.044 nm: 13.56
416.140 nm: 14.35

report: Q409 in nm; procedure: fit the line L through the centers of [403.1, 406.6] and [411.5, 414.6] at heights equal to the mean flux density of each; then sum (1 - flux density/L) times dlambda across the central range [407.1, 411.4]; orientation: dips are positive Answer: 0.13 nm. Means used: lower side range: 13.9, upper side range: 13.4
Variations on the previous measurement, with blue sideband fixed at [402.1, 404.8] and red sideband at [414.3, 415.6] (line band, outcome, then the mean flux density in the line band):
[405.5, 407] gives 0.00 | 14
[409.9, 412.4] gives 0.02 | 13.6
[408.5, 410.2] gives 0.02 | 13.6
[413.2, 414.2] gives 0.00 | 13.5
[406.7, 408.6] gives 0.04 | 13.6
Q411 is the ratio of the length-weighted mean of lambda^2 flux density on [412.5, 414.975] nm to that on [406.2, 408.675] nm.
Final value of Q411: 1.0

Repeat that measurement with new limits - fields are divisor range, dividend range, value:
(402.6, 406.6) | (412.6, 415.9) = 1.01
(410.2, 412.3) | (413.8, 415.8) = 1.05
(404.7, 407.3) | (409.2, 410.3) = 1.04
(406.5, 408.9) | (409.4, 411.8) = 0.99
